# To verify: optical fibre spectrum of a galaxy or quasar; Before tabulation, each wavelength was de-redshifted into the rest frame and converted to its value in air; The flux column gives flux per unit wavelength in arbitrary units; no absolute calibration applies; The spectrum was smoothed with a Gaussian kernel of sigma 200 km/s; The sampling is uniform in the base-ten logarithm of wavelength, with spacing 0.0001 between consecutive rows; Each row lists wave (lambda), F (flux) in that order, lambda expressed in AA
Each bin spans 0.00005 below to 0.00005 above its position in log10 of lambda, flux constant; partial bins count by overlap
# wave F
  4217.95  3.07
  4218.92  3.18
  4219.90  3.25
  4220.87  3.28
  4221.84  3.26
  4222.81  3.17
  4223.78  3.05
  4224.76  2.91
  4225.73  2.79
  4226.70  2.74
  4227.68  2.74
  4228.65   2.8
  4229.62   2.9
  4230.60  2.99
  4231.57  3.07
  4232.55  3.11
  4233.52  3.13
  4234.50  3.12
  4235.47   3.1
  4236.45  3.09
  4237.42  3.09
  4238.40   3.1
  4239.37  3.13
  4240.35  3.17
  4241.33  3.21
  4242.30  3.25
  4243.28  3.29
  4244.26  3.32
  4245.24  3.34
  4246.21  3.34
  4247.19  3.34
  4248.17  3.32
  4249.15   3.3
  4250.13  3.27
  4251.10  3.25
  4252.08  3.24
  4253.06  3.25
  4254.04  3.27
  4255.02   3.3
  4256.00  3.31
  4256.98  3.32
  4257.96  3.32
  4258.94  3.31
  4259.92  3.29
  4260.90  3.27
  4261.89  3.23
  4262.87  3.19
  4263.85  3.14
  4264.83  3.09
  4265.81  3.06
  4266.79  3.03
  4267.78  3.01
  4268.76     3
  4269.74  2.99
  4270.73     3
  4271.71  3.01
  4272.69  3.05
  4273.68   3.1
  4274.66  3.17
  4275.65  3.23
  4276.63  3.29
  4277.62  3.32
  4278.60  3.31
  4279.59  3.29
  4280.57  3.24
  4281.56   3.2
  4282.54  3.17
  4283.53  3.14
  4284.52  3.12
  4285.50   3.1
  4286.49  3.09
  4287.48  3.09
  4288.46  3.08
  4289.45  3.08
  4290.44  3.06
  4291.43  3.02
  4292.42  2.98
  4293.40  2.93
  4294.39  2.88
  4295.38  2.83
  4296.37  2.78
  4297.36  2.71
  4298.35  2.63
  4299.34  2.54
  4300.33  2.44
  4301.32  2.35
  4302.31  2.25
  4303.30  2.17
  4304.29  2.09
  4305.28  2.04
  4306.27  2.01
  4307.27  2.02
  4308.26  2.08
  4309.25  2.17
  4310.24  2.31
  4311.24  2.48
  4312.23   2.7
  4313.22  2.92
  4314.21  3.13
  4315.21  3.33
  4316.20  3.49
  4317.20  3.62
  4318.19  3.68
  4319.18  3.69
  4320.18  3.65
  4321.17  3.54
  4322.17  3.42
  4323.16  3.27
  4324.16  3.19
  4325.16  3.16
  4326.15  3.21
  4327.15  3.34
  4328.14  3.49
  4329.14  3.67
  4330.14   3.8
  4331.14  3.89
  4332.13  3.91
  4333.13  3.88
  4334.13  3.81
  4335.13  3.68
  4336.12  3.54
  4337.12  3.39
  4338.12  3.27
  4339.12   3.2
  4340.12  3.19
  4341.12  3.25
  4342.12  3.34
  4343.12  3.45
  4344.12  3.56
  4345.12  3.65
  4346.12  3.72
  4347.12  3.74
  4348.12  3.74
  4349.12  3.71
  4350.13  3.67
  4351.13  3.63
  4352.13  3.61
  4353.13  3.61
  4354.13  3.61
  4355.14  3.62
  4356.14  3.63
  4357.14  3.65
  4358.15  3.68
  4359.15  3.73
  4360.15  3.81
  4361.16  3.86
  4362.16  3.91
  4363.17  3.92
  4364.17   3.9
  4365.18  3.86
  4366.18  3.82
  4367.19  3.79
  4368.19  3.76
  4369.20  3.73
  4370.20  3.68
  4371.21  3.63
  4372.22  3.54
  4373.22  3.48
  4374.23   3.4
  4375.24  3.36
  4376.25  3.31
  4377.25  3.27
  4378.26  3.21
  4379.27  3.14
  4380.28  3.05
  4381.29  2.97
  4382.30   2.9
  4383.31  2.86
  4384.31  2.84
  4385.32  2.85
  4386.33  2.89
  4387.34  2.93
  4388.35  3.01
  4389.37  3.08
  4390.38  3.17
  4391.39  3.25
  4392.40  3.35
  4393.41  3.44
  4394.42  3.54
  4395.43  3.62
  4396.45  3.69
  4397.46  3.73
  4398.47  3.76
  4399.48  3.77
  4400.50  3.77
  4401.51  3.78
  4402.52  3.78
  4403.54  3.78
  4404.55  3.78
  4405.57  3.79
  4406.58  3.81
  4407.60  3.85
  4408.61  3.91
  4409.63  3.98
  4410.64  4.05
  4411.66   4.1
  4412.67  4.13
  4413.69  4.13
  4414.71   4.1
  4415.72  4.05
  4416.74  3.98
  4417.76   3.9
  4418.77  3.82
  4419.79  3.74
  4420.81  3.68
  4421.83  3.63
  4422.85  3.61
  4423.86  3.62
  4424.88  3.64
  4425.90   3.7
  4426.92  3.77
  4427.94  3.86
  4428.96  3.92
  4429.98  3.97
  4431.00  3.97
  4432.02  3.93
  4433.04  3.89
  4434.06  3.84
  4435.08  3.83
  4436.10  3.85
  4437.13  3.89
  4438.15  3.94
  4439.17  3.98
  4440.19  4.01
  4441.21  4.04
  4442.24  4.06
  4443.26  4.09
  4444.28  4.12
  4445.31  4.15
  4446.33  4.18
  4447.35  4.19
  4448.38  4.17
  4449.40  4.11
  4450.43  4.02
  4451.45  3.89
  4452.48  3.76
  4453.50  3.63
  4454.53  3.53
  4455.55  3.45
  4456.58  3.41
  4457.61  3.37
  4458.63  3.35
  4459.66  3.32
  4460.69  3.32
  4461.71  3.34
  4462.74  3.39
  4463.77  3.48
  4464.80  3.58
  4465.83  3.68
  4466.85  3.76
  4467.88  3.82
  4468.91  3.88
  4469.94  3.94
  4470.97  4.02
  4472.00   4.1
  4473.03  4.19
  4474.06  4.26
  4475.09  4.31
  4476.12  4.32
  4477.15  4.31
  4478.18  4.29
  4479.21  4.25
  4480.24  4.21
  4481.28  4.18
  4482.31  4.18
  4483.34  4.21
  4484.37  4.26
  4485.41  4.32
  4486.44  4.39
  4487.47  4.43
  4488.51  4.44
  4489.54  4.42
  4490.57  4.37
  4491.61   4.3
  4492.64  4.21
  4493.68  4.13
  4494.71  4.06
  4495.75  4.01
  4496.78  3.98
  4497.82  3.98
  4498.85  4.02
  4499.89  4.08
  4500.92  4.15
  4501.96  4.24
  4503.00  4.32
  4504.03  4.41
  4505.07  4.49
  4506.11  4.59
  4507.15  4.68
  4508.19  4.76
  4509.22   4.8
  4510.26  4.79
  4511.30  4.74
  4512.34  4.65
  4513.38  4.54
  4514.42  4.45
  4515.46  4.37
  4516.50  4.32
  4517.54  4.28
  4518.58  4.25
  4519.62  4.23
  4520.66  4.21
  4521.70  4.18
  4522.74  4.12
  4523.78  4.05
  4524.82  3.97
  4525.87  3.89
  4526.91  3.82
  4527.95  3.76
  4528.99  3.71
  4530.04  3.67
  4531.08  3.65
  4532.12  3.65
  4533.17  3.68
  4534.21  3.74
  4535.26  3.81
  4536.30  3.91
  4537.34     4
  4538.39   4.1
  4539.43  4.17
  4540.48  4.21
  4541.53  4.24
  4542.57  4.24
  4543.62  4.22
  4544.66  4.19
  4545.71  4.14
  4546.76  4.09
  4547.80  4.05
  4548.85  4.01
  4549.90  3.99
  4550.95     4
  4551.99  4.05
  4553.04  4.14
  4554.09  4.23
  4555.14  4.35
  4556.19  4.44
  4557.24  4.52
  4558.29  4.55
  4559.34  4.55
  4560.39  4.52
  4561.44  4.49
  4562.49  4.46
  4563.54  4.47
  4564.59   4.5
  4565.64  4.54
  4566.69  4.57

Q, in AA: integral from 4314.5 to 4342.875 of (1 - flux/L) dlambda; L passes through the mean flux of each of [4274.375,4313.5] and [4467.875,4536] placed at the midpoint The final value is -4.5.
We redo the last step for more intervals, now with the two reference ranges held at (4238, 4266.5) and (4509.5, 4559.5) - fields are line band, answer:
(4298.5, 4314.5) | 5.00 AA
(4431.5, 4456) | -0.54 AA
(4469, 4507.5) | -2.33 AA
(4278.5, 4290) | 0.67 AA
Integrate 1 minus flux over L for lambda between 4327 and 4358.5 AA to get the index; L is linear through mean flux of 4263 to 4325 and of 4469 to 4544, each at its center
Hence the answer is -3.5 AA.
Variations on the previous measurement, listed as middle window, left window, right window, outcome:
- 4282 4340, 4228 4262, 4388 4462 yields 6.31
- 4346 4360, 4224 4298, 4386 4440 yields -0.70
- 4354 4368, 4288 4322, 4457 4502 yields -2.60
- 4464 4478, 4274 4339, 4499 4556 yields -0.42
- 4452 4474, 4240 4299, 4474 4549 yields 1.88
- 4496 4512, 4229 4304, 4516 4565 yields -1.66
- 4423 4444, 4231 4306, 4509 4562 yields -0.81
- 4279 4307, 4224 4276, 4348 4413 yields 4.12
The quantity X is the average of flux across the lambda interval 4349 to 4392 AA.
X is 3.45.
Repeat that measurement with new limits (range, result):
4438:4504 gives 4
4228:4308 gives 3.03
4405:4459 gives 3.88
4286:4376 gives 3.28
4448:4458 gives 3.73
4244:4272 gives 3.21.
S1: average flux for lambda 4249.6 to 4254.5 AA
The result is 3.26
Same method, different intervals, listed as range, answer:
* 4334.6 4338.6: 3.48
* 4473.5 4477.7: 4.3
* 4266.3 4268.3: 3.01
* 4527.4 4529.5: 3.75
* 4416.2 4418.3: 3.94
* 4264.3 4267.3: 3.06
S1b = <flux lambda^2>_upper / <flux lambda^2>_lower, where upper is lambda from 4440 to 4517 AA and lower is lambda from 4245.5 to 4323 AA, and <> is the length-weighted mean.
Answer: 1.49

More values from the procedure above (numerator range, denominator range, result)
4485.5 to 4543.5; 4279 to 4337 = 1.51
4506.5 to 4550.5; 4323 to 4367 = 1.25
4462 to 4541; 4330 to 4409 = 1.24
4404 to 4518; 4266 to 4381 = 1.32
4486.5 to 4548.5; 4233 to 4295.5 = 1.48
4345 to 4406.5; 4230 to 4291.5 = 1.17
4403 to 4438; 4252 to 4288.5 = 1.31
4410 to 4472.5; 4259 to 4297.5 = 1.33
